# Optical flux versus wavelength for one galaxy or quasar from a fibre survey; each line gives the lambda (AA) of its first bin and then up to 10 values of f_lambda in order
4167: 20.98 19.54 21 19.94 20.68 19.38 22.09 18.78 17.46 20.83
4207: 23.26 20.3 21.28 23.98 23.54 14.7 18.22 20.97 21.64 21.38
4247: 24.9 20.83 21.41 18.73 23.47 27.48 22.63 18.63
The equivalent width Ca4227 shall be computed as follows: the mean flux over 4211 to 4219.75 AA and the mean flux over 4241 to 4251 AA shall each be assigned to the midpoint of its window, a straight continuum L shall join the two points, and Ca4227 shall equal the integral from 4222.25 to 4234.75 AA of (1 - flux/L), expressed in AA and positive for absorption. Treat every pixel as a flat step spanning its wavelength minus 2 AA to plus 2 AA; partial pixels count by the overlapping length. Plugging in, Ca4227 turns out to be 2.02 AA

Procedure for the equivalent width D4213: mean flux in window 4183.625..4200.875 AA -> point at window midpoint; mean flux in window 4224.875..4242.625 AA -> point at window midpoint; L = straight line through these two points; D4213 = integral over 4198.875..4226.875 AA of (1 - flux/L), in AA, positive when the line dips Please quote -2.9 AA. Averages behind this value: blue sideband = 19.5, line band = 21.3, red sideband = 19.1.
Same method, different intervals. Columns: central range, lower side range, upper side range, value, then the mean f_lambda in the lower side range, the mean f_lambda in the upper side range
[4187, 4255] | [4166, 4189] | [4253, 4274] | 1.7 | 20.2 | 22.5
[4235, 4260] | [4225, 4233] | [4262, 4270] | -1.0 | 16.5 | 25.4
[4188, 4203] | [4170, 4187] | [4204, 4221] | 1.1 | 20.2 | 22.1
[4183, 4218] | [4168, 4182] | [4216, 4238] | -0.4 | 20.3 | 20.4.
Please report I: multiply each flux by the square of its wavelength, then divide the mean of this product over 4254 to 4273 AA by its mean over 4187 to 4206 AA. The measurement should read 1.18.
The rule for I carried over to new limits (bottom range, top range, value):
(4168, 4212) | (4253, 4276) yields 1.13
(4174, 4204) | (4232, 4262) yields 1.10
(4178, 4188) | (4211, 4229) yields 1.06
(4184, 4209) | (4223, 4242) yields 0.98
